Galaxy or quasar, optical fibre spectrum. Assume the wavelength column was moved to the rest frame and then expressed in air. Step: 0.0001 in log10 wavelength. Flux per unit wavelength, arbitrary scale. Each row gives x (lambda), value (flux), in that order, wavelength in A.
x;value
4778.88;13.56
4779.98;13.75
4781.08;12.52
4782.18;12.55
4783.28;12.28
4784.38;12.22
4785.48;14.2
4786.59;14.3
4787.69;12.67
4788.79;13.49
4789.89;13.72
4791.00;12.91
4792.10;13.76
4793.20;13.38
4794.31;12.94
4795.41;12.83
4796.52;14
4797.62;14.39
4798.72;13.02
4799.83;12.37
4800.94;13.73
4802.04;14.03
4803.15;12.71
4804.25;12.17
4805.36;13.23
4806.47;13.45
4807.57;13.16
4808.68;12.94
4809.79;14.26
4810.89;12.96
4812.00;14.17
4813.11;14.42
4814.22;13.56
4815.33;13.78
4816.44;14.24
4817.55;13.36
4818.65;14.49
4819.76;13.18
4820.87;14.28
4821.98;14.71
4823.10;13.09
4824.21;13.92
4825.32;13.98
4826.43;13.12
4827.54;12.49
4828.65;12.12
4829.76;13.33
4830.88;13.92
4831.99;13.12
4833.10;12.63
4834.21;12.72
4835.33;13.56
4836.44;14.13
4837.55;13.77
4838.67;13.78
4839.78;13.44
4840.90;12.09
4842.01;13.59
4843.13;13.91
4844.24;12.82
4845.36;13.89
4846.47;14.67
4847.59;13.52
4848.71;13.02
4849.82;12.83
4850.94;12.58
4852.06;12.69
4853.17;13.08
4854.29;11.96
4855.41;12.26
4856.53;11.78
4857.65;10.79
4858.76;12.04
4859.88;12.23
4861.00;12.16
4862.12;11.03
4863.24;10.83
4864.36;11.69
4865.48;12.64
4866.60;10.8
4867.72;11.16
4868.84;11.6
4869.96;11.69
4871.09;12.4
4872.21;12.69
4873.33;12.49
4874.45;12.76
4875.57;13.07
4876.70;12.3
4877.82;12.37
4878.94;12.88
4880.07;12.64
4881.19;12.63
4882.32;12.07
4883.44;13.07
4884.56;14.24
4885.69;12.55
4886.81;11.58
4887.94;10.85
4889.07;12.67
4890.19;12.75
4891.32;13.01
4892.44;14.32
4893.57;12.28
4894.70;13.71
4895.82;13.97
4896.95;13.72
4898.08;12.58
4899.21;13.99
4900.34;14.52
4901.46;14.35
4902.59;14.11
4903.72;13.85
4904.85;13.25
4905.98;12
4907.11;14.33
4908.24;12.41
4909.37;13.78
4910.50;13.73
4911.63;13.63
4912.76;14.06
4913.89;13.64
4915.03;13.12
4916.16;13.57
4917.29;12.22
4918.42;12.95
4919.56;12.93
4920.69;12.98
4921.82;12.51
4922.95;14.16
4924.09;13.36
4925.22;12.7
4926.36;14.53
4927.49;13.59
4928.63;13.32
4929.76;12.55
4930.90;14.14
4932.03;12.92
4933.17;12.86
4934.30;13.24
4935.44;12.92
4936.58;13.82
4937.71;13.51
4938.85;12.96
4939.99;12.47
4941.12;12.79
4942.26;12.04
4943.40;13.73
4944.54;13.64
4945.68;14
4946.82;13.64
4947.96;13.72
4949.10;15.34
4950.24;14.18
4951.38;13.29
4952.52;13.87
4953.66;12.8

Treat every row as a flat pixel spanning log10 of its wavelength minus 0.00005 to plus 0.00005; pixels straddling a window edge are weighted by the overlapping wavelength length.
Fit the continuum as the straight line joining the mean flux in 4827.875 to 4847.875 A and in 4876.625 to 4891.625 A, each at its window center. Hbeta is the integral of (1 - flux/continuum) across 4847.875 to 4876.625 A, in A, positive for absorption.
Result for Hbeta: 1.8 A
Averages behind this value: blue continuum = 13.4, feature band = 12.1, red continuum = 12.5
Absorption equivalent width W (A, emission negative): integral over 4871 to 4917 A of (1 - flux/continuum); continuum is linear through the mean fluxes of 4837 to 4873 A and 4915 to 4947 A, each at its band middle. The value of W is -1.0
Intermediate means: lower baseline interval 12.5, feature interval 13.1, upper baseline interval 13.2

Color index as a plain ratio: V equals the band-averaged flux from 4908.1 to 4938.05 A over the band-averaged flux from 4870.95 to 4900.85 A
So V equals 1.03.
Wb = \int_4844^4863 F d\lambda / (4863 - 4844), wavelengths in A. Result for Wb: 12.5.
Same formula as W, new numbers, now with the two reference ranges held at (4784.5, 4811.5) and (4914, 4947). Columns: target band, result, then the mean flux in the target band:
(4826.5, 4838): 0.1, 13.2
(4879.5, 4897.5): 0.5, 12.9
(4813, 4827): -0.5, 13.8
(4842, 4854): 0.0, 13.3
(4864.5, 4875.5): 1.0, 12.1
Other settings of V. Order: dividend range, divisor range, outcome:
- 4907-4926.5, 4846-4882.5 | 1.08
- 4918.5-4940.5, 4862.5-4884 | 1.09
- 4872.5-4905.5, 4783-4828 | 0.97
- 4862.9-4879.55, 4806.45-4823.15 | 0.88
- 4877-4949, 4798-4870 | 1.02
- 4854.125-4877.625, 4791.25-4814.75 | 0.89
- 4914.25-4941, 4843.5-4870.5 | 1.08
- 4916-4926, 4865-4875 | 1.09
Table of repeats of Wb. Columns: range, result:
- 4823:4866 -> 12.8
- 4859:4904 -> 12.6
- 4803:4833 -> 13.5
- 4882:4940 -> 13.3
